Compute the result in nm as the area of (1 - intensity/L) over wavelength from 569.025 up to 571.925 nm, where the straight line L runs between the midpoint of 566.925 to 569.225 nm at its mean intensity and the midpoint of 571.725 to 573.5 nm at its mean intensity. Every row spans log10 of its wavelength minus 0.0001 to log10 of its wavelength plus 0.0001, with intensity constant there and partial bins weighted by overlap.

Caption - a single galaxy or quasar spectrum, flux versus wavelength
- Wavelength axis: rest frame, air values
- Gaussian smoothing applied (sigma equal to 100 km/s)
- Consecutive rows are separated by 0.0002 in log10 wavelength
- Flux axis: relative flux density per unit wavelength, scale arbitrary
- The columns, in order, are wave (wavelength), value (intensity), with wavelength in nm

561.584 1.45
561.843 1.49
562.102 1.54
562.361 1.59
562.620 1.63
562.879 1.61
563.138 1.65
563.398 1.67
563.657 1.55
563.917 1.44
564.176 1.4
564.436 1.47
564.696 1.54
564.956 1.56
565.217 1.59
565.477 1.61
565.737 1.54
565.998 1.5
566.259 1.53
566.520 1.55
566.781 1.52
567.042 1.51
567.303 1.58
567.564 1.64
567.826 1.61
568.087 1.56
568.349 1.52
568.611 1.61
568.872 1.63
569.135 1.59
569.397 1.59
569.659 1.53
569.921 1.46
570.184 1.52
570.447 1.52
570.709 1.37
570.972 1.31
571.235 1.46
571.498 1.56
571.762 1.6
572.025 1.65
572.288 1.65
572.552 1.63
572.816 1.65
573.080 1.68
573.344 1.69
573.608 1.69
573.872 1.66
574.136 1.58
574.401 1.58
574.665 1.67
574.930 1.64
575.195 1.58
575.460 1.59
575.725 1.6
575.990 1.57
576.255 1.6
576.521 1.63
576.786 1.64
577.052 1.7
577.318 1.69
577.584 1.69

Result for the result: 0.21 nm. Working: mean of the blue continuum 1.58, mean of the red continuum 1.65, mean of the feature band 1.5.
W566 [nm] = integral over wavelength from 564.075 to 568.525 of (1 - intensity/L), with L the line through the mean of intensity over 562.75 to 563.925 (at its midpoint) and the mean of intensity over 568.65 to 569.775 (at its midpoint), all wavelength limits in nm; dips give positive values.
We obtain 0.14 nm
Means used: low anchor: 1.6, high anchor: 1.59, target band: 1.54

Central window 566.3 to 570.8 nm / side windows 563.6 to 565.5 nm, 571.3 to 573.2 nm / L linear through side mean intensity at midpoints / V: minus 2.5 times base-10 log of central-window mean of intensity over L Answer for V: 0.02 mag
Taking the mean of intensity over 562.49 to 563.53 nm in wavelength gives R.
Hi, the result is 1.64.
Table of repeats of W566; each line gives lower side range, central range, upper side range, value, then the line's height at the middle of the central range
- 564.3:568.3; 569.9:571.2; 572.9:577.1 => 0.126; 1.59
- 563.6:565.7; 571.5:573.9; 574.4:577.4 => -0.083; 1.6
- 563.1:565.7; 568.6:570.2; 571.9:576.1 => 0.029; 1.59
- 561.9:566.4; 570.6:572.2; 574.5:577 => 0.095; 1.59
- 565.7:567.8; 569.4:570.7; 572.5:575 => 0.076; 1.6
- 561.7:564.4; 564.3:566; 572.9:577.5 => 0.022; 1.57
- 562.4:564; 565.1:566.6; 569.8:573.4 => 0.027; 1.58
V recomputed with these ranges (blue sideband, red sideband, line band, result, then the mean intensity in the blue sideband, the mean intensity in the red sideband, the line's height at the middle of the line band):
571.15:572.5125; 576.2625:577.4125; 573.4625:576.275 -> 0.01 mag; 1.59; 1.66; 1.63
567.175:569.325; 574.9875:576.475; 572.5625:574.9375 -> -0.04 mag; 1.59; 1.59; 1.59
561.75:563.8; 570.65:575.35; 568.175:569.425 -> 0.01 mag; 1.59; 1.6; 1.59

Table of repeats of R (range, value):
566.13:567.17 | 1.53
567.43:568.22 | 1.6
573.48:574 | 1.68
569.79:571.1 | 1.44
